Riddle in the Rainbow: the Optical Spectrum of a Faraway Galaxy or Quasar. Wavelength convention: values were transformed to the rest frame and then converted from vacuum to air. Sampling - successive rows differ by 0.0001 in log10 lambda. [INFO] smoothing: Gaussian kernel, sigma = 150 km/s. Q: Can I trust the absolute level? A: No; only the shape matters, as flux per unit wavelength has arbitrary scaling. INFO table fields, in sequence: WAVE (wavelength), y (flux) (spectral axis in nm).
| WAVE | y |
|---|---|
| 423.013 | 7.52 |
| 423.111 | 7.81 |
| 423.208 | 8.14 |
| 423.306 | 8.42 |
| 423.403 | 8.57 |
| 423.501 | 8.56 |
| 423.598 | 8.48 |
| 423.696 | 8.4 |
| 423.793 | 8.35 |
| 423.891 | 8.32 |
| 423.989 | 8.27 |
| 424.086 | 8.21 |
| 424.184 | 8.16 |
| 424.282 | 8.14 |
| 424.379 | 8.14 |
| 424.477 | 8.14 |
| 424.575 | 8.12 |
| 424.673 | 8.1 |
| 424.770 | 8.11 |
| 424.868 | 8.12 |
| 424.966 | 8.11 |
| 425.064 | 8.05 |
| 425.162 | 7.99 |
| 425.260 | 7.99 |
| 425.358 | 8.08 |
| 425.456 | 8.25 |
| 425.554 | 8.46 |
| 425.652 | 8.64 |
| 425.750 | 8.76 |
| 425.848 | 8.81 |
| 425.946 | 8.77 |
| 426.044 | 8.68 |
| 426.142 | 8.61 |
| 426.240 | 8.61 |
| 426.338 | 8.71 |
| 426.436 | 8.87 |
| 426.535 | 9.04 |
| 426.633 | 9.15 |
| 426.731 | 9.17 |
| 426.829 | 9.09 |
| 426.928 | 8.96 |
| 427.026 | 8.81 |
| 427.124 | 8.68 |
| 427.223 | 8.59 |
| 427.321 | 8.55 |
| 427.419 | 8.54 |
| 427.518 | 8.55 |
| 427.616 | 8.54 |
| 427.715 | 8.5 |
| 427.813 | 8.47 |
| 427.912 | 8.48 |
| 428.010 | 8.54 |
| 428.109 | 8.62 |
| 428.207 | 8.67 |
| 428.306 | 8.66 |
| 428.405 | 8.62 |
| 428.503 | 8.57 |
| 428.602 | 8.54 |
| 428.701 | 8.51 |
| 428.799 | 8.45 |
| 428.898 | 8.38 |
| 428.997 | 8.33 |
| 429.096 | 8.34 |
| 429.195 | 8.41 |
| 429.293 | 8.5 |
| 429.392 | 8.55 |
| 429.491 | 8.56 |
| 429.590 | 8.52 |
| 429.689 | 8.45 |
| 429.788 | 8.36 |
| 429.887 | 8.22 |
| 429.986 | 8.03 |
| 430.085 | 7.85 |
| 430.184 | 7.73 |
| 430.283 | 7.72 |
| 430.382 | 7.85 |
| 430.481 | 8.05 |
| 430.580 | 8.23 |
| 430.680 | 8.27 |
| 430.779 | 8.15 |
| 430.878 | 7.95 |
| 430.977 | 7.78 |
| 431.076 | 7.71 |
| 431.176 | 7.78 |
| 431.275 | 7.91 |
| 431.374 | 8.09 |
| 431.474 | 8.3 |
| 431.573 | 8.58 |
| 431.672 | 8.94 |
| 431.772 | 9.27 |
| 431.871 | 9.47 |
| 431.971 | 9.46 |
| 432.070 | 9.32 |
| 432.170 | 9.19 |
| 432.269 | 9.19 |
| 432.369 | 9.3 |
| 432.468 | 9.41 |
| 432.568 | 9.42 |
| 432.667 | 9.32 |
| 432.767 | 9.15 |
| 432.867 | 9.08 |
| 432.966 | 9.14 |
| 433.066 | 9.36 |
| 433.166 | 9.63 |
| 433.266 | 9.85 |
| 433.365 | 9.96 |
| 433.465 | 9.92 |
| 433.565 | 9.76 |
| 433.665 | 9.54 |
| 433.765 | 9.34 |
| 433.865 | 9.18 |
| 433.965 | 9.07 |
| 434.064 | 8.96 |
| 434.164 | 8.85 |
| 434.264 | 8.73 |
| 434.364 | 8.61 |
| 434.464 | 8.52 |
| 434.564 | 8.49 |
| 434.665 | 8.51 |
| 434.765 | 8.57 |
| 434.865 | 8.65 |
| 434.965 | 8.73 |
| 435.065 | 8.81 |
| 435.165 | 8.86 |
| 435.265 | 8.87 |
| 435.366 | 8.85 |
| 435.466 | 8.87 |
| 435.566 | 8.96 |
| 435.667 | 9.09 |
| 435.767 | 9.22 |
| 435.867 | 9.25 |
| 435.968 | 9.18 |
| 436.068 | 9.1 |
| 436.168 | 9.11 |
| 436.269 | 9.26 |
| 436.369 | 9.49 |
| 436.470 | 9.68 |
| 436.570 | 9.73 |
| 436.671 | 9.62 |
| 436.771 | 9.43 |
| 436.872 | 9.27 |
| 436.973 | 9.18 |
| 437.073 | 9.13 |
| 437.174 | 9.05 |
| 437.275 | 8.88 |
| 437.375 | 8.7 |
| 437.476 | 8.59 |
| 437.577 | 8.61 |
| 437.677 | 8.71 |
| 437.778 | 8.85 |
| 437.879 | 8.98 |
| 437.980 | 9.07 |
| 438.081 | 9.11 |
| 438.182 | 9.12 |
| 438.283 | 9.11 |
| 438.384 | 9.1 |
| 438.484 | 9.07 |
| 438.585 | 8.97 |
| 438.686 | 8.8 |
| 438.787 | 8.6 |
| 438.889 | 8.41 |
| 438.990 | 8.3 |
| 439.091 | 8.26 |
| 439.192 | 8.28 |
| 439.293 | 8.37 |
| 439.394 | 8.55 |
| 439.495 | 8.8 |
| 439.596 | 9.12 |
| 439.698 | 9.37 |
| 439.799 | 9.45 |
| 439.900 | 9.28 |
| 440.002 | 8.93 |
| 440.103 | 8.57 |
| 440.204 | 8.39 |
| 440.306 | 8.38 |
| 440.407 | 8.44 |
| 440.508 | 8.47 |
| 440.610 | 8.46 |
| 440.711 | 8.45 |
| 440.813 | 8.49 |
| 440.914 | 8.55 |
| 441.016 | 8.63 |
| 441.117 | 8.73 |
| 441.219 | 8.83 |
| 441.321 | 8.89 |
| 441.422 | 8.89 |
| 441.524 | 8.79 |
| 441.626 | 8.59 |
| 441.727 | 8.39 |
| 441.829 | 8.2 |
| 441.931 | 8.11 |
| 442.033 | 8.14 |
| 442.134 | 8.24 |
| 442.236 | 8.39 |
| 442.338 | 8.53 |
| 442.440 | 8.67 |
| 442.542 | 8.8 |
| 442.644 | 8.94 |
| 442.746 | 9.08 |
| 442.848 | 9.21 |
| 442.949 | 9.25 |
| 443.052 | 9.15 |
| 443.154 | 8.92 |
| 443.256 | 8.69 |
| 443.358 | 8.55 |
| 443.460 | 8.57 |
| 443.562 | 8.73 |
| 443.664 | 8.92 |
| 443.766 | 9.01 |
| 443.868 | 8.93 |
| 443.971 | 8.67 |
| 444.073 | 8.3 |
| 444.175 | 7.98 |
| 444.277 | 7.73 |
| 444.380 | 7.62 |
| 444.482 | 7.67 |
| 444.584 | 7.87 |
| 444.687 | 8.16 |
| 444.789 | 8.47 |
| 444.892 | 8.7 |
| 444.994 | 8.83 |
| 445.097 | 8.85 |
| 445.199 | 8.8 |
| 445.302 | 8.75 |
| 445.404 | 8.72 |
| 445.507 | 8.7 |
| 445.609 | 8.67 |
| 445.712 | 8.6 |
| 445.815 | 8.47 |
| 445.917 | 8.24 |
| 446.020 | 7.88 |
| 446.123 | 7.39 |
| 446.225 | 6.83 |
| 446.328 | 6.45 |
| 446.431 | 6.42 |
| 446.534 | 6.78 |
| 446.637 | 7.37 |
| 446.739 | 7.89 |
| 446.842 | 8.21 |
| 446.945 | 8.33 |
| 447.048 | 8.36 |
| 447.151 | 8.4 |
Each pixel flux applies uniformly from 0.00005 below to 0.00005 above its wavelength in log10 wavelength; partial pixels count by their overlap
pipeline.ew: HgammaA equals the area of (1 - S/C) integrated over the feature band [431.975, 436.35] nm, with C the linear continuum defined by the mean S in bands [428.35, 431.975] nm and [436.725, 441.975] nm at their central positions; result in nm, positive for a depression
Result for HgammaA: -0.32 nm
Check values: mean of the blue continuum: 8.32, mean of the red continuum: 8.76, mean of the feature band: 9.13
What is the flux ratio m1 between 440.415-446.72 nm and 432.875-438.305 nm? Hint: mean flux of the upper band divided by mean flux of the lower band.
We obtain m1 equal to 0.9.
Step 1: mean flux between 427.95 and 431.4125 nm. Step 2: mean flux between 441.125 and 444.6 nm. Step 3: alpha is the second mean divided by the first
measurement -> 1.04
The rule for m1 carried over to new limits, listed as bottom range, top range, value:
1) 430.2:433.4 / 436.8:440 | 1.01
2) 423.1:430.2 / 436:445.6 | 1.03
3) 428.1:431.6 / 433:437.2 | 1.11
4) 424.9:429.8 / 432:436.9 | 1.07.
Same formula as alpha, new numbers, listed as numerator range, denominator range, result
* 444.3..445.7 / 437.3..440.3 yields 0.96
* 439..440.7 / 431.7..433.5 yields 0.92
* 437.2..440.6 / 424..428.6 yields 1.03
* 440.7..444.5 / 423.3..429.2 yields 1.01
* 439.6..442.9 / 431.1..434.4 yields 0.95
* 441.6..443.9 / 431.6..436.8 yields 0.95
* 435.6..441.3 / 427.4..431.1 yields 1.07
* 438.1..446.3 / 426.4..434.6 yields 0.98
